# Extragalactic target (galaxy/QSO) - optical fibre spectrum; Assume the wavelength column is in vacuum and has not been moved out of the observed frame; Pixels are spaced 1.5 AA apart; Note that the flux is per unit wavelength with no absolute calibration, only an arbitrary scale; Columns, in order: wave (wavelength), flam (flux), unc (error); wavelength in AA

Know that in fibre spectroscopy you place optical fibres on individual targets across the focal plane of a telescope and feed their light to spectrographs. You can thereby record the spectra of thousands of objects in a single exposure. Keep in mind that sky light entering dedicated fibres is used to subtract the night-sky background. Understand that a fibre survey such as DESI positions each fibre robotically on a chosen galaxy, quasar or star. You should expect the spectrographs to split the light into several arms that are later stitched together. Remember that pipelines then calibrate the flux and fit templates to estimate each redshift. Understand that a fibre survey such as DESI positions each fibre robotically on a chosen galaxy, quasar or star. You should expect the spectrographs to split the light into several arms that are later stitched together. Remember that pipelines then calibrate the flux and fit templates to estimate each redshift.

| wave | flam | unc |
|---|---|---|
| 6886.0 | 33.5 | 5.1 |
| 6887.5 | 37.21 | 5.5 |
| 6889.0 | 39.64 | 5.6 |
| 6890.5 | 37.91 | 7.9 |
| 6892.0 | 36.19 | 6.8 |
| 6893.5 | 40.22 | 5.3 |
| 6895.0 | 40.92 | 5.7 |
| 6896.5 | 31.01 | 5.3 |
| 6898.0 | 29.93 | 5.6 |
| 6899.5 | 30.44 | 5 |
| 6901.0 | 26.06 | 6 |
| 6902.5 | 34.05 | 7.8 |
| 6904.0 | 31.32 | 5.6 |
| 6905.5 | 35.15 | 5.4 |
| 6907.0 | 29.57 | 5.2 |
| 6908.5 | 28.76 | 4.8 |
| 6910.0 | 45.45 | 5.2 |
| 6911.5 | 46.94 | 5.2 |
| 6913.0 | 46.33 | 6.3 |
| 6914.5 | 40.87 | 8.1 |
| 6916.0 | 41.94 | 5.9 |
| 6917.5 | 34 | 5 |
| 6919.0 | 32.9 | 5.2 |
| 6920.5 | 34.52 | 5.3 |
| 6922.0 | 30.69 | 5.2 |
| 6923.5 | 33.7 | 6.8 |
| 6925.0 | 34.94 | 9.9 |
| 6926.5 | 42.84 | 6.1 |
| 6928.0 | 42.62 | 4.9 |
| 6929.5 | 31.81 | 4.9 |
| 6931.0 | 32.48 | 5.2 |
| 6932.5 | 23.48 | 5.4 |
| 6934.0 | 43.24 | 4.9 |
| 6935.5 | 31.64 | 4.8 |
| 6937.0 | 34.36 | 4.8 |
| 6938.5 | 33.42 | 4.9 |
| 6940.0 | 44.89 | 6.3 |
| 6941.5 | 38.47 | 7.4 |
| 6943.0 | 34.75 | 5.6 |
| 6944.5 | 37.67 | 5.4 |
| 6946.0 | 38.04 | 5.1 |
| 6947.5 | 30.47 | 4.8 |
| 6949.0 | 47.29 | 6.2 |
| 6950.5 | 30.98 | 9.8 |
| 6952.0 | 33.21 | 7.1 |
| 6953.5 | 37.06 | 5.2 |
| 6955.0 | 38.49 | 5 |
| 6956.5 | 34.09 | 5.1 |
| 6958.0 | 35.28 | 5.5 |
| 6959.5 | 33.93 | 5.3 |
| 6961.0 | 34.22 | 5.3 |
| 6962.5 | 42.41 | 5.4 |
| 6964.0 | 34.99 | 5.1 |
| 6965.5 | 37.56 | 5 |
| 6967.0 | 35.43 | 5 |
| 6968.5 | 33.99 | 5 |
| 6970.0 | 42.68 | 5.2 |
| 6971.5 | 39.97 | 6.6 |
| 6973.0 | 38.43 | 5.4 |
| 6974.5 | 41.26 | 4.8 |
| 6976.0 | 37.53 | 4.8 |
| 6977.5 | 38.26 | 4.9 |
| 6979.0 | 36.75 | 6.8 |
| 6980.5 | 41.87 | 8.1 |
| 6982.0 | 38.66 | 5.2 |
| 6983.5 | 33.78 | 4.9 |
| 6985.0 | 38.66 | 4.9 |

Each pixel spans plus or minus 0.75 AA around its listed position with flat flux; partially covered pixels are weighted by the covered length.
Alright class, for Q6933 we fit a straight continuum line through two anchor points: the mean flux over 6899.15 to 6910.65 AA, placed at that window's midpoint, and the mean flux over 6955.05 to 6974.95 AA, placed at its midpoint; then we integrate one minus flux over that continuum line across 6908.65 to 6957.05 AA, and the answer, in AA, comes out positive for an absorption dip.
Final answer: -3.1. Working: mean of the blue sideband 32.6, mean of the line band 36.9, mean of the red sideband 37.2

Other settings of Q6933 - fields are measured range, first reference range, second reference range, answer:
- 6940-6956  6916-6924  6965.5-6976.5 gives -0.3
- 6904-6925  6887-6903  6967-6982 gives -0.5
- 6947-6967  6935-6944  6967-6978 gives 0.7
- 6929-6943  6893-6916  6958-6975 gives 0.7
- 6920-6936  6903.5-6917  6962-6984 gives 1.5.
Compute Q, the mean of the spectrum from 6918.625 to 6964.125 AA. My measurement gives 35.8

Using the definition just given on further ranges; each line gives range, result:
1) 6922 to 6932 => 35.6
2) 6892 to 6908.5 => 32.8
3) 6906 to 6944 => 36.6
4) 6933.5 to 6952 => 36.9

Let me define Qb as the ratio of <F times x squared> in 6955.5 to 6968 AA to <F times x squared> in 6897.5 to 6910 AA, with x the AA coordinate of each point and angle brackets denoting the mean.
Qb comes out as 1.16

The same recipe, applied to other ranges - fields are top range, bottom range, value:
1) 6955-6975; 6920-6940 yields 1.08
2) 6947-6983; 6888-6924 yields 1.06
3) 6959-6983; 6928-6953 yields 1.08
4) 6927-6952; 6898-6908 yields 1.17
